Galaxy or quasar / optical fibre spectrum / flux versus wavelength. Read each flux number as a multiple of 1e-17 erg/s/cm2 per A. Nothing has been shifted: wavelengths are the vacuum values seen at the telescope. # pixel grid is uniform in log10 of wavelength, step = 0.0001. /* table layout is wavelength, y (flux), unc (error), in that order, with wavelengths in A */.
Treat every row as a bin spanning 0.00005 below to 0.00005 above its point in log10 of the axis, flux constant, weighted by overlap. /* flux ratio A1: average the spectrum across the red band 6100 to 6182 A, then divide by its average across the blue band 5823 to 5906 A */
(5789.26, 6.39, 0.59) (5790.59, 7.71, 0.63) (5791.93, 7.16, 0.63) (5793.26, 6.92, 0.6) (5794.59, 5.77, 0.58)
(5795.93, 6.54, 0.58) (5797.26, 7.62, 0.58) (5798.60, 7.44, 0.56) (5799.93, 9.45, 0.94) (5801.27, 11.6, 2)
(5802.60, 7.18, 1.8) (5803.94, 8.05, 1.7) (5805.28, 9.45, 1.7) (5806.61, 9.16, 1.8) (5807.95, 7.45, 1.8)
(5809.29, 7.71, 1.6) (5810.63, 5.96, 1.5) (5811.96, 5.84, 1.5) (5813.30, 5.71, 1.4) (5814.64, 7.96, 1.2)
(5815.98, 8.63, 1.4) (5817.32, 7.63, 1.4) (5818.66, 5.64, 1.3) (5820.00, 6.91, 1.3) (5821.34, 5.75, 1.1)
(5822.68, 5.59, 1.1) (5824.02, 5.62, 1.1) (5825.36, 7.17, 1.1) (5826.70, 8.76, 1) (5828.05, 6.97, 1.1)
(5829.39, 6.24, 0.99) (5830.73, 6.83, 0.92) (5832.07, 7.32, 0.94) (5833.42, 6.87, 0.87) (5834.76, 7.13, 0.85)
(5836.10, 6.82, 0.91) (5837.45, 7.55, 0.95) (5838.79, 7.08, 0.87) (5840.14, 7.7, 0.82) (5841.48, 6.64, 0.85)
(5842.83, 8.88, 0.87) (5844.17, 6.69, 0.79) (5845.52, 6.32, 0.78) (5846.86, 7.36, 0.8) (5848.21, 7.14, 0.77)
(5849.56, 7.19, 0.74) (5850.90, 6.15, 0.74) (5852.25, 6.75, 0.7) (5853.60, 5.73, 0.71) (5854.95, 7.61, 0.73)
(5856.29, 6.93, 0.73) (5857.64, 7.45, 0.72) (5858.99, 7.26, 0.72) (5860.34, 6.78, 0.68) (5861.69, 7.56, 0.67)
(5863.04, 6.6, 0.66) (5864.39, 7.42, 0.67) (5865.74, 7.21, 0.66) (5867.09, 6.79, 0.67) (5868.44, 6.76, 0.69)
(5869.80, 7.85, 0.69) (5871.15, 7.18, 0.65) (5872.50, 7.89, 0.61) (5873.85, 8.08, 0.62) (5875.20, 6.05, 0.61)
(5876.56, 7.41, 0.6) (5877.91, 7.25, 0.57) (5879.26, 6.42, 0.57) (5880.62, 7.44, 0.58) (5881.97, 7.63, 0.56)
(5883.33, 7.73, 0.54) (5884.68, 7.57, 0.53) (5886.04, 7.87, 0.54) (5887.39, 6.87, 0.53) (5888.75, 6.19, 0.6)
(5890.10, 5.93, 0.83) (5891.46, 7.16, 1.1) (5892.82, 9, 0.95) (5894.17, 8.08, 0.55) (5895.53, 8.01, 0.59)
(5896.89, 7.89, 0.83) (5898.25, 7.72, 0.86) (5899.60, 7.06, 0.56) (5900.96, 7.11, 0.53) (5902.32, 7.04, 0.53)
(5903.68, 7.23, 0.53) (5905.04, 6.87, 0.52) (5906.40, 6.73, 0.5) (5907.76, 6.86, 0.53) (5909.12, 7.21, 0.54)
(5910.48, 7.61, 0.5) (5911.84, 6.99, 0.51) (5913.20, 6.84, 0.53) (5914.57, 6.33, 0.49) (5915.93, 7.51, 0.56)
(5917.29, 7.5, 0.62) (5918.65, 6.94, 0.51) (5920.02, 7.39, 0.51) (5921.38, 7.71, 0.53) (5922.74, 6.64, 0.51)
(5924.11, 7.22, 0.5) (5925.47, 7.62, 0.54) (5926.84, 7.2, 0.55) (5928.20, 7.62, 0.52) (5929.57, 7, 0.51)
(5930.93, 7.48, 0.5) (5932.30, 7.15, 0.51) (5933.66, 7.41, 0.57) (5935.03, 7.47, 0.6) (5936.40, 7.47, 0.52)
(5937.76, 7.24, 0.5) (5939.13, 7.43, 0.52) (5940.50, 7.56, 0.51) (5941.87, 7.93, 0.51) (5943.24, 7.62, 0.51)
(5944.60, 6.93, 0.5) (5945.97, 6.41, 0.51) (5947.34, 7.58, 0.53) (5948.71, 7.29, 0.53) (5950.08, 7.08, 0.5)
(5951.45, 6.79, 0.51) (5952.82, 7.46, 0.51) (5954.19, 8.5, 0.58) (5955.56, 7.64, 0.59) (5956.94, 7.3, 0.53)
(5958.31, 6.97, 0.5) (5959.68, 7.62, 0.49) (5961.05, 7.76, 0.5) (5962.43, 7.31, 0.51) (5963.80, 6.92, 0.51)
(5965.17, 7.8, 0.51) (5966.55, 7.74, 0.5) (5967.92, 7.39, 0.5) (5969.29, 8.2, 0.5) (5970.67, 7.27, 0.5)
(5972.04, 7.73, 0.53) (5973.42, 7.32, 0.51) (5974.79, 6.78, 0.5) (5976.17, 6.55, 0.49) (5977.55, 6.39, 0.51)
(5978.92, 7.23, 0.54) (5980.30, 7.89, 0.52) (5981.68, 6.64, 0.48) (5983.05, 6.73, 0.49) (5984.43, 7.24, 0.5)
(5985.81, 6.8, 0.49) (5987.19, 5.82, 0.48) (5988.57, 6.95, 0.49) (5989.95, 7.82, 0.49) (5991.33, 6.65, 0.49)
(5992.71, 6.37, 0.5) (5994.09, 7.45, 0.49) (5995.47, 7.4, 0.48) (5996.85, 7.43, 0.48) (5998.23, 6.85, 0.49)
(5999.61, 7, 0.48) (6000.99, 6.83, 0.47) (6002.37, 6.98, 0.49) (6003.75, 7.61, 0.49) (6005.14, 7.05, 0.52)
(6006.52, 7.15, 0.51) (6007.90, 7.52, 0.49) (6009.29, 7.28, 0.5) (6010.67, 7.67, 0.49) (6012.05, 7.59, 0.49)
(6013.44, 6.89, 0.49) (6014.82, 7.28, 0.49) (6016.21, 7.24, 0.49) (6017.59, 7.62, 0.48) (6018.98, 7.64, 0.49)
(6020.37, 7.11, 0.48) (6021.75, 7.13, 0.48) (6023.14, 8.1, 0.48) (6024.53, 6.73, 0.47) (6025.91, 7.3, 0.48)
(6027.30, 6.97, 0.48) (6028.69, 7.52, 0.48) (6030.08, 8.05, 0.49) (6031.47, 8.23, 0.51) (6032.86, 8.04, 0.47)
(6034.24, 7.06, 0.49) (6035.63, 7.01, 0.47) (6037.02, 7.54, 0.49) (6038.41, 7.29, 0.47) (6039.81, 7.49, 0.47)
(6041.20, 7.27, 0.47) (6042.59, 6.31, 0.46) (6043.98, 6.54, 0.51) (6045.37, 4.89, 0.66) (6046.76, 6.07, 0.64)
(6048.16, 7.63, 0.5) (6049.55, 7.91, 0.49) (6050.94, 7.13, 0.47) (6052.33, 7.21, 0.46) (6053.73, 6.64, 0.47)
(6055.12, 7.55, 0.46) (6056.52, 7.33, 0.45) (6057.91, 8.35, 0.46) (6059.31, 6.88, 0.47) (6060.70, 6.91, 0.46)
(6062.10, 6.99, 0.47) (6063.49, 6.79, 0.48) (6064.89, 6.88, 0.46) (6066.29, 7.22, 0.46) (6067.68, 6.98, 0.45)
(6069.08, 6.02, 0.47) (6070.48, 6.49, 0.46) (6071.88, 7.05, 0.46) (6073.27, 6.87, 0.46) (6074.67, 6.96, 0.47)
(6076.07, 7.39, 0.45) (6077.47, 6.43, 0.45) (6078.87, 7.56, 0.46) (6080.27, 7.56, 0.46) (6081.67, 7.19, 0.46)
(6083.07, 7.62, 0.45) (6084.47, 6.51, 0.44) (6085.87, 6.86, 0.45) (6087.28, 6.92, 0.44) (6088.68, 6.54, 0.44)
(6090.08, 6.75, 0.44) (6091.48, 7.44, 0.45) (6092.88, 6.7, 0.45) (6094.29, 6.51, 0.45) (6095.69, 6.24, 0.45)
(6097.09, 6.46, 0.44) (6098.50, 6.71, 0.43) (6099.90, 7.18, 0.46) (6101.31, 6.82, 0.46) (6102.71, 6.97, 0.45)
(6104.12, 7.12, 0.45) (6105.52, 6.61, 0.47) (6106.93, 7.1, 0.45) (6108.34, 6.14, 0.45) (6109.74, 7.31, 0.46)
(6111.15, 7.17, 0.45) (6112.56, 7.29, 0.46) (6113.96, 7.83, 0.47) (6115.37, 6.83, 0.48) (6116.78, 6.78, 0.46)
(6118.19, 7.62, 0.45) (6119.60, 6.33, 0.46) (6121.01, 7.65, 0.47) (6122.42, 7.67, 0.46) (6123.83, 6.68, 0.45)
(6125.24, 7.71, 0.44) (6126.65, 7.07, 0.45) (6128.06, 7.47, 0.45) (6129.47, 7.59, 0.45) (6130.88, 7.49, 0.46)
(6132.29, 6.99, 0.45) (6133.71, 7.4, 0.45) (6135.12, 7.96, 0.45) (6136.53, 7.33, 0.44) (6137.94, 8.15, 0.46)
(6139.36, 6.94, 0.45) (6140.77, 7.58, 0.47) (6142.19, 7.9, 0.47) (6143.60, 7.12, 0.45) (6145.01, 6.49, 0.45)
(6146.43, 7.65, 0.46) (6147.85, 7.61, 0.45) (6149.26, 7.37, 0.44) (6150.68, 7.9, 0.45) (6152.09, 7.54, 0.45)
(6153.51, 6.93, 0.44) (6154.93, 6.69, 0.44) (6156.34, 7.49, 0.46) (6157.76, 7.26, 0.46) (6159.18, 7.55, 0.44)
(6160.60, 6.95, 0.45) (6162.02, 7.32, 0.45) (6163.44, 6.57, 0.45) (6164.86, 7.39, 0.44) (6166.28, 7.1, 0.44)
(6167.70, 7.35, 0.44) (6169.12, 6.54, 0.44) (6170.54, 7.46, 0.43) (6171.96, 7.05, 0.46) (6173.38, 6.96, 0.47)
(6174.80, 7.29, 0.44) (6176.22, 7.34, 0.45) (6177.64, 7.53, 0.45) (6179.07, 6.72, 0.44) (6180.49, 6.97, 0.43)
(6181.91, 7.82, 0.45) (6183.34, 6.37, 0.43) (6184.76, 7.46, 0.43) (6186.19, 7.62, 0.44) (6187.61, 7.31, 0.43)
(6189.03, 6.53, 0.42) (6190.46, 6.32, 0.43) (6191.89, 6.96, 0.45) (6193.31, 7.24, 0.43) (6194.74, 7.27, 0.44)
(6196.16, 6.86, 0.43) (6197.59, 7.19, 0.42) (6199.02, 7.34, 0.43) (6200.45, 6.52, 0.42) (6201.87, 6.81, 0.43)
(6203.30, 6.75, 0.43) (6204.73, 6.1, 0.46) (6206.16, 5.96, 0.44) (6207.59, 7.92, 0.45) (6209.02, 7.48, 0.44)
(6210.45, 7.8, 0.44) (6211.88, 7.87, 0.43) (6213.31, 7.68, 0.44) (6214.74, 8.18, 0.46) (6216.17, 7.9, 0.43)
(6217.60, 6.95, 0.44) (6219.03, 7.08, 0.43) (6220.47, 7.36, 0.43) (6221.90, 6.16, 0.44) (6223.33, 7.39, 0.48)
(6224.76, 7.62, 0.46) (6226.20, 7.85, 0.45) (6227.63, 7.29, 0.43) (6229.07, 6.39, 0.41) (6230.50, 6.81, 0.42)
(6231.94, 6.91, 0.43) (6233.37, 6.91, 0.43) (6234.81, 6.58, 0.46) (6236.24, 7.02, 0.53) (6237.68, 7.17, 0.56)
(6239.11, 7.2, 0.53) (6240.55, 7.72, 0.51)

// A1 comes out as 1.01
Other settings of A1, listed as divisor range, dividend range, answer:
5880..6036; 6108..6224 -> 0.99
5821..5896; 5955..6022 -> 1.01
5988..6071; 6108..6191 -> 1.01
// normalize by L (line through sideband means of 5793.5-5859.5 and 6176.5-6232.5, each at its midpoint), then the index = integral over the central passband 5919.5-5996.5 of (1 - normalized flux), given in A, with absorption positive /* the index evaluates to -0.9 A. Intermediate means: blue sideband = 7.21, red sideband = 7.14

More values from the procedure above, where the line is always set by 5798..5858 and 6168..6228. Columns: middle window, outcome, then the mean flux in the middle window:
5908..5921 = 0.13 A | 7.15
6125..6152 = -1.05 A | 7.46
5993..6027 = -0.32 A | 7.27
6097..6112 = 0.61 A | 6.89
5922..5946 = -0.35 A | 7.33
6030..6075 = 0.81 A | 7.07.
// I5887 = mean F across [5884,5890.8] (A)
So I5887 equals 6.89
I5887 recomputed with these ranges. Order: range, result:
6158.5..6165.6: 7.15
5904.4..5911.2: 7.06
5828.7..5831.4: 6.55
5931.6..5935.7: 7.34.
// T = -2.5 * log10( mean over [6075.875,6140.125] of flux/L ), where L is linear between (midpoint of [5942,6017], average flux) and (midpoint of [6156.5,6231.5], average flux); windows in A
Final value 0.01 mag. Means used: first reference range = 7.22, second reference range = 7.15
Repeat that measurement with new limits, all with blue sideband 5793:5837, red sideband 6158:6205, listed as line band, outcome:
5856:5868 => 0.020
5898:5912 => 0.014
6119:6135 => -0.033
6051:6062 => -0.017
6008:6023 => -0.034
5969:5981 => -0.008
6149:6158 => -0.036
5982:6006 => 0.026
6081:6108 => 0.041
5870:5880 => 0.002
